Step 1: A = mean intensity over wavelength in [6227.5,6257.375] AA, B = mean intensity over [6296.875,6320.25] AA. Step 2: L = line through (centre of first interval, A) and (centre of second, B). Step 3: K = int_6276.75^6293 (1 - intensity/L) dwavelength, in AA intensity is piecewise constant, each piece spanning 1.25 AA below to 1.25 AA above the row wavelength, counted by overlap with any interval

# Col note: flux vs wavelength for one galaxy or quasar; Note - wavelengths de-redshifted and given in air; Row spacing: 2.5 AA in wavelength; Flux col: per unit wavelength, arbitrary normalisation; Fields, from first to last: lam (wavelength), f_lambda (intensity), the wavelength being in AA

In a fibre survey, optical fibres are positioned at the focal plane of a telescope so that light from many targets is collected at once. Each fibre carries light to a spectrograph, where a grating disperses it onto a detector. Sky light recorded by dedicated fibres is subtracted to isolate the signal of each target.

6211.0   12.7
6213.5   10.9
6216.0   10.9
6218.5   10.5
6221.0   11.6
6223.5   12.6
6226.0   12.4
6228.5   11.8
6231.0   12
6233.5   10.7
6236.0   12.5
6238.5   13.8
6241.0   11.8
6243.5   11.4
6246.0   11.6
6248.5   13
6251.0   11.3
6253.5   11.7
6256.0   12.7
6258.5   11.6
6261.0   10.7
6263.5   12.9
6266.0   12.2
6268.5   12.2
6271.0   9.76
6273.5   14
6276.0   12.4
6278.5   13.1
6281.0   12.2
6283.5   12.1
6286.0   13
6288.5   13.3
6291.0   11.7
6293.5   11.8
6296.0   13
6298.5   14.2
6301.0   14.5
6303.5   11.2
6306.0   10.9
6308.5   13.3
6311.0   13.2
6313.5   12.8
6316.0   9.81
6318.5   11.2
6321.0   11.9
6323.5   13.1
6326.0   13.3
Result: -0.4 AA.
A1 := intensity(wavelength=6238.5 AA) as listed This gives 13.8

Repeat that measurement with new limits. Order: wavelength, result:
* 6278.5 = 13.1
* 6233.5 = 10.7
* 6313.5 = 12.8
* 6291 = 11.7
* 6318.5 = 11.2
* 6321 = 11.9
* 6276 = 12.4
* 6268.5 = 12.2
